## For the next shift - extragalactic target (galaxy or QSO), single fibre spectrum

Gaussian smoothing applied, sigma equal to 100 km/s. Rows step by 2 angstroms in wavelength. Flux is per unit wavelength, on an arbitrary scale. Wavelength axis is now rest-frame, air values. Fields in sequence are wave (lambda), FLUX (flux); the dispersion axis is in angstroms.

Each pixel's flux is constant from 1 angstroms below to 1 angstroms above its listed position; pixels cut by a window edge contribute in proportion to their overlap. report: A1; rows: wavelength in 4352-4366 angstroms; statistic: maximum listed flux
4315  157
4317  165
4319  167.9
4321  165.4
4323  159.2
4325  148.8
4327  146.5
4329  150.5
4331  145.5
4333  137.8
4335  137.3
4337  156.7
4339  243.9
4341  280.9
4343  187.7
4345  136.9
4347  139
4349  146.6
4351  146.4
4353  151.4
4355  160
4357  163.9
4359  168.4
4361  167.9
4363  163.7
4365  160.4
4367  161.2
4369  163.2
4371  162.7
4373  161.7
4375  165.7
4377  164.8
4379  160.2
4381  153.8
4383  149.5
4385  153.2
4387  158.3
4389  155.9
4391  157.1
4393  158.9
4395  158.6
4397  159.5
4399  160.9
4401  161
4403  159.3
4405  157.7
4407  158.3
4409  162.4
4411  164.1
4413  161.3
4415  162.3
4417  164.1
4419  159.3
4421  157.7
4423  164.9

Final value 168.4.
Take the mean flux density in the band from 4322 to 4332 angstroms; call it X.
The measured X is 150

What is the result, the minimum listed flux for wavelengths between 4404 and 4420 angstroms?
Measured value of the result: 157.7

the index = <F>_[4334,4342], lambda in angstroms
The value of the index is 205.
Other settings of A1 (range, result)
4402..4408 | 159.3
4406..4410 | 162.4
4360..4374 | 167.9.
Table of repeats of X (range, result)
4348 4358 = 154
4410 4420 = 162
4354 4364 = 165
